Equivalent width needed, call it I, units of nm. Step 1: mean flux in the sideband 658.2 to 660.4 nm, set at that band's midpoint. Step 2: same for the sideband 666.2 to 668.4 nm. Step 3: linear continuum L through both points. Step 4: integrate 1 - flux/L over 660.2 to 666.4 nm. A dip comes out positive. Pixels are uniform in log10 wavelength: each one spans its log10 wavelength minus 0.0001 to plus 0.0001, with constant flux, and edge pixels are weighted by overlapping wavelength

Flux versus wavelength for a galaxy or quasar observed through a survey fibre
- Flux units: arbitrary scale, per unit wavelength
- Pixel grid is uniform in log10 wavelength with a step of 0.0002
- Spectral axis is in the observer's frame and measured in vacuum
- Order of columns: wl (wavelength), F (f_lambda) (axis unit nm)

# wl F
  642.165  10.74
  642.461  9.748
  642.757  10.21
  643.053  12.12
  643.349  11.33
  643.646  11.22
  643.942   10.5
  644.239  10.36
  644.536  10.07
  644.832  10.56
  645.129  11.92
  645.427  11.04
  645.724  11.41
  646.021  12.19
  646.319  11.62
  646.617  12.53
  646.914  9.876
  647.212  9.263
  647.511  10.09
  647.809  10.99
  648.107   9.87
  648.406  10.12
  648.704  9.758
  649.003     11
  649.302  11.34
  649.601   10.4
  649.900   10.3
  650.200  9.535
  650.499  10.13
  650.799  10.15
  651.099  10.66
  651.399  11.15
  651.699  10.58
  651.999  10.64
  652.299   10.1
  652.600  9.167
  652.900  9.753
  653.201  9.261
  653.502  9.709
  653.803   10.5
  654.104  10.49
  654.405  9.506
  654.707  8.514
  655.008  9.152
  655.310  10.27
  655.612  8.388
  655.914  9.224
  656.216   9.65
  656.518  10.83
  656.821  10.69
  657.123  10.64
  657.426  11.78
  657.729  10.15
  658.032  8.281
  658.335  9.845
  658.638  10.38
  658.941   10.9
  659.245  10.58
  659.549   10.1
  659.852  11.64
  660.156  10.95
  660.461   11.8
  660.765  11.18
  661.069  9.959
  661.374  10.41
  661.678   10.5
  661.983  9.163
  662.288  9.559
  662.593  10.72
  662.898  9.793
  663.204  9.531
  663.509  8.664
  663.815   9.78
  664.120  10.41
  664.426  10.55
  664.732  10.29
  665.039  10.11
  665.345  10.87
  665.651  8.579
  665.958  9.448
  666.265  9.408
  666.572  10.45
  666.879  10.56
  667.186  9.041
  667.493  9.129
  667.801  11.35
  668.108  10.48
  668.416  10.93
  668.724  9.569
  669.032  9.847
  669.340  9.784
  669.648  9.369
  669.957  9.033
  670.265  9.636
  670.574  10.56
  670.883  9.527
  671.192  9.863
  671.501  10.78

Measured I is 0.215 nm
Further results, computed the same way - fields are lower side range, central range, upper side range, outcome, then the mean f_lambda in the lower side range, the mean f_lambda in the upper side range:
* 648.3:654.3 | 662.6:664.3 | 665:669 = 0.051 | 10.2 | 9.99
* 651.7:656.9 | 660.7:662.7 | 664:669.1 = -0.043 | 9.77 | 10.1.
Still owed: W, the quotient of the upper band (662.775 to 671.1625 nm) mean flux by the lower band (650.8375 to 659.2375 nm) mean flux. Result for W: 1.0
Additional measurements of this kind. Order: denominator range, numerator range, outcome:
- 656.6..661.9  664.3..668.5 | 0.95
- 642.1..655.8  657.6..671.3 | 0.97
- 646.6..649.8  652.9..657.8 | 0.95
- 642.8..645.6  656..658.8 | 0.93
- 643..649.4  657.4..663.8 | 0.94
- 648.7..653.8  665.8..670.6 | 0.97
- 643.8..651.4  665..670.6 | 0.93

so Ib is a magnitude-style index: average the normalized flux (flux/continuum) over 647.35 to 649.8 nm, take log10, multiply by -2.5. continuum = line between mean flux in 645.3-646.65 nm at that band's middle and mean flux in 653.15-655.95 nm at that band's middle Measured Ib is 0.06 mag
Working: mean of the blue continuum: 11.7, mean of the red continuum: 9.52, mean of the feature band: 10.4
